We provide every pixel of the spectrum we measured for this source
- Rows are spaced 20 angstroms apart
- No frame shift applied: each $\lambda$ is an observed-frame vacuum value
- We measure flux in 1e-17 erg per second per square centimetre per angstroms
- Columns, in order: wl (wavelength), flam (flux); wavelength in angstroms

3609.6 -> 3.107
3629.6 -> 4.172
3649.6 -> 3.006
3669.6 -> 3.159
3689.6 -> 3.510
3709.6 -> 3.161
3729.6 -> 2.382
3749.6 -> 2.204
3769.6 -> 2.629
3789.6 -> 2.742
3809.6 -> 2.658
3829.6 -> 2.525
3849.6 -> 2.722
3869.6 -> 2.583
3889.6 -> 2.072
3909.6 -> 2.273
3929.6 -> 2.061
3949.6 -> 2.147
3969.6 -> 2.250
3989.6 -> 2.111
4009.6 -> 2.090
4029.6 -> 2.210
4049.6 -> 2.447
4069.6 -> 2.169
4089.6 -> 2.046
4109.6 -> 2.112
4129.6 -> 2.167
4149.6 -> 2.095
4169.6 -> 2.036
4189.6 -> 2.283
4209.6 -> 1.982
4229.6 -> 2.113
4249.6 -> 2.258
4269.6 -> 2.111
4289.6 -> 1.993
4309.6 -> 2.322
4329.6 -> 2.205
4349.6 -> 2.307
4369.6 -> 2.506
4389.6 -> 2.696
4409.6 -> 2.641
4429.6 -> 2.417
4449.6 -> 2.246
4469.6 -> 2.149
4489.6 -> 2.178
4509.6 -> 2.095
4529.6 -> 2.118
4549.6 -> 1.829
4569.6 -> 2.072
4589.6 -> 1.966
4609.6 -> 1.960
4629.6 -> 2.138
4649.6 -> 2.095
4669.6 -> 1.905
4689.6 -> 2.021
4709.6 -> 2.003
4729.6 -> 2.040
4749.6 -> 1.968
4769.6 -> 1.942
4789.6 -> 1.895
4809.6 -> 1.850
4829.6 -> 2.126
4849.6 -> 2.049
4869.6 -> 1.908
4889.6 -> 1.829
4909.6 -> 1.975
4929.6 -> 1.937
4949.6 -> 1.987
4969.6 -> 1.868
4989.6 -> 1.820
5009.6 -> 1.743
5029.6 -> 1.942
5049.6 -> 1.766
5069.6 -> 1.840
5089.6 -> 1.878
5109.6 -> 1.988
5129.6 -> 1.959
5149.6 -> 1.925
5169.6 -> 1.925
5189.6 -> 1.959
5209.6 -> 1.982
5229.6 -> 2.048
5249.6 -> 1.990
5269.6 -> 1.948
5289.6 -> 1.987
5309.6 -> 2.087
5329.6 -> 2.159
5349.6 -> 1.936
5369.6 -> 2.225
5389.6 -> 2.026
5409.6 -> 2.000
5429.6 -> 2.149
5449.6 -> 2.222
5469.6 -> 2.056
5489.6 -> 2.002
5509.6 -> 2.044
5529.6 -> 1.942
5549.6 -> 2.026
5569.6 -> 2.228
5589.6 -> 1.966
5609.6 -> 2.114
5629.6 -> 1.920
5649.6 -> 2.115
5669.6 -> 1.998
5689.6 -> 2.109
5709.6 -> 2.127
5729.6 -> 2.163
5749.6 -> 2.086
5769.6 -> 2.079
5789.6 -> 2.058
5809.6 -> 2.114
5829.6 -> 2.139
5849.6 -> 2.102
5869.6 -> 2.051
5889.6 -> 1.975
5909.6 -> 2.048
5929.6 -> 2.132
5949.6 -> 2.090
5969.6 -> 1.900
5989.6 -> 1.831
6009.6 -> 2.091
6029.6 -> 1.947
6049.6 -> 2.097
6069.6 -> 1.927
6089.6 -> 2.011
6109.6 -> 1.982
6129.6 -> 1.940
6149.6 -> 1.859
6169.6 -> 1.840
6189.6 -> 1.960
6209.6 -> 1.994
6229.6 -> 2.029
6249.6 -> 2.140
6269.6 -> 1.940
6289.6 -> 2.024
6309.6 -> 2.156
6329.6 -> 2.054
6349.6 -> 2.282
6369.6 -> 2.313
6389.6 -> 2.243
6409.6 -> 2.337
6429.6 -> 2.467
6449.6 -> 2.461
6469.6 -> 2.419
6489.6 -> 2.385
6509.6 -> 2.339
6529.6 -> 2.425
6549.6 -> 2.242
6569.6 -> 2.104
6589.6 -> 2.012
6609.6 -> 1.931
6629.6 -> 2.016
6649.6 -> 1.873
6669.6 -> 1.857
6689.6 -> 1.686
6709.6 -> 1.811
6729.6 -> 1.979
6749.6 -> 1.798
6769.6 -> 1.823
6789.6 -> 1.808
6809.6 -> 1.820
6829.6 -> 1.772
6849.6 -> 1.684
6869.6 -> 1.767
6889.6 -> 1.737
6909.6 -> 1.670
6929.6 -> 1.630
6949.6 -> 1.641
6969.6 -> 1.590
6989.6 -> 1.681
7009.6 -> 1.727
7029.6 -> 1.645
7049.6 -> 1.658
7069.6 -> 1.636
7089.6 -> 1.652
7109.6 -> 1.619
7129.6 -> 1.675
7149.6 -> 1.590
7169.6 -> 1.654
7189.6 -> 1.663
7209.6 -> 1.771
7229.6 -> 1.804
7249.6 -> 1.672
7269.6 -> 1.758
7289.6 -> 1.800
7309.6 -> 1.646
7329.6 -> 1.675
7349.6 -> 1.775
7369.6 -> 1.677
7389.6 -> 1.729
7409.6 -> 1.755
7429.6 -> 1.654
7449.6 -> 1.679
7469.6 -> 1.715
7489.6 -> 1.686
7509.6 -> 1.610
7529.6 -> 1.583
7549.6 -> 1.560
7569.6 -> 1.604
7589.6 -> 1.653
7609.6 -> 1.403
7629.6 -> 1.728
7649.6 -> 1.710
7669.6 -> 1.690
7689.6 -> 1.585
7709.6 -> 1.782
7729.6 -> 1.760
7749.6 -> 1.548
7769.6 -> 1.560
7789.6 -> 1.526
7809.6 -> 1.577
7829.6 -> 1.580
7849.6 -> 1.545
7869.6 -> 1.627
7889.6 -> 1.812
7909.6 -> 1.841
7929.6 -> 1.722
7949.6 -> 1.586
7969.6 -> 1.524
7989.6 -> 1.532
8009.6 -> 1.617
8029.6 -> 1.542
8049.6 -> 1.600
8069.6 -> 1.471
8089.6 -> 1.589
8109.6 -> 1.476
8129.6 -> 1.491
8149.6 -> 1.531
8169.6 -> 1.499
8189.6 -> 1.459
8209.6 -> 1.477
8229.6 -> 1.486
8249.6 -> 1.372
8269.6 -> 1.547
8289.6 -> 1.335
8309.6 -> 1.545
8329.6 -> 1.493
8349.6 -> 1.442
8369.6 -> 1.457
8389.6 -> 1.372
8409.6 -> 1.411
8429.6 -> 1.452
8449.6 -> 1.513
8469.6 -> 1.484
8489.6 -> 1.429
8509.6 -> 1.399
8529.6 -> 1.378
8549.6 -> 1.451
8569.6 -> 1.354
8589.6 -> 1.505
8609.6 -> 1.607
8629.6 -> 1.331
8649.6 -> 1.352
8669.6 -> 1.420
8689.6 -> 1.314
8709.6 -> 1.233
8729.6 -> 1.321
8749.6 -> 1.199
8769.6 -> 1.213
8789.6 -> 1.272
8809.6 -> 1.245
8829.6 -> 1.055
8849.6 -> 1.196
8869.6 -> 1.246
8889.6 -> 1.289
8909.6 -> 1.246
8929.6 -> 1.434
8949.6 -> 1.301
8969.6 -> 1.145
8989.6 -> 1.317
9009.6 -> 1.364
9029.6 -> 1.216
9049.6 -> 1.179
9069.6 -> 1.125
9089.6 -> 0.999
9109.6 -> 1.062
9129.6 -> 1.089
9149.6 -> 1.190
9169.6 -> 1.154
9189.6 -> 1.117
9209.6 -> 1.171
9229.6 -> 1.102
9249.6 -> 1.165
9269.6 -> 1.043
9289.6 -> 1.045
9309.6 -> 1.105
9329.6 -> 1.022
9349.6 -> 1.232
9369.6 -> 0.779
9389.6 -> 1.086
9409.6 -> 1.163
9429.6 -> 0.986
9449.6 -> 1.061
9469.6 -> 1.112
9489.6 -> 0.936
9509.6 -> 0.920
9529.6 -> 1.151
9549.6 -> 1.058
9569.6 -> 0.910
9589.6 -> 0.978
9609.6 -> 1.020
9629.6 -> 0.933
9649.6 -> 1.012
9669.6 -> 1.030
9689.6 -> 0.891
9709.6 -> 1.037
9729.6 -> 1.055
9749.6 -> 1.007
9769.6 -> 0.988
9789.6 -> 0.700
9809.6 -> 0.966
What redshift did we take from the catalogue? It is 1.31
